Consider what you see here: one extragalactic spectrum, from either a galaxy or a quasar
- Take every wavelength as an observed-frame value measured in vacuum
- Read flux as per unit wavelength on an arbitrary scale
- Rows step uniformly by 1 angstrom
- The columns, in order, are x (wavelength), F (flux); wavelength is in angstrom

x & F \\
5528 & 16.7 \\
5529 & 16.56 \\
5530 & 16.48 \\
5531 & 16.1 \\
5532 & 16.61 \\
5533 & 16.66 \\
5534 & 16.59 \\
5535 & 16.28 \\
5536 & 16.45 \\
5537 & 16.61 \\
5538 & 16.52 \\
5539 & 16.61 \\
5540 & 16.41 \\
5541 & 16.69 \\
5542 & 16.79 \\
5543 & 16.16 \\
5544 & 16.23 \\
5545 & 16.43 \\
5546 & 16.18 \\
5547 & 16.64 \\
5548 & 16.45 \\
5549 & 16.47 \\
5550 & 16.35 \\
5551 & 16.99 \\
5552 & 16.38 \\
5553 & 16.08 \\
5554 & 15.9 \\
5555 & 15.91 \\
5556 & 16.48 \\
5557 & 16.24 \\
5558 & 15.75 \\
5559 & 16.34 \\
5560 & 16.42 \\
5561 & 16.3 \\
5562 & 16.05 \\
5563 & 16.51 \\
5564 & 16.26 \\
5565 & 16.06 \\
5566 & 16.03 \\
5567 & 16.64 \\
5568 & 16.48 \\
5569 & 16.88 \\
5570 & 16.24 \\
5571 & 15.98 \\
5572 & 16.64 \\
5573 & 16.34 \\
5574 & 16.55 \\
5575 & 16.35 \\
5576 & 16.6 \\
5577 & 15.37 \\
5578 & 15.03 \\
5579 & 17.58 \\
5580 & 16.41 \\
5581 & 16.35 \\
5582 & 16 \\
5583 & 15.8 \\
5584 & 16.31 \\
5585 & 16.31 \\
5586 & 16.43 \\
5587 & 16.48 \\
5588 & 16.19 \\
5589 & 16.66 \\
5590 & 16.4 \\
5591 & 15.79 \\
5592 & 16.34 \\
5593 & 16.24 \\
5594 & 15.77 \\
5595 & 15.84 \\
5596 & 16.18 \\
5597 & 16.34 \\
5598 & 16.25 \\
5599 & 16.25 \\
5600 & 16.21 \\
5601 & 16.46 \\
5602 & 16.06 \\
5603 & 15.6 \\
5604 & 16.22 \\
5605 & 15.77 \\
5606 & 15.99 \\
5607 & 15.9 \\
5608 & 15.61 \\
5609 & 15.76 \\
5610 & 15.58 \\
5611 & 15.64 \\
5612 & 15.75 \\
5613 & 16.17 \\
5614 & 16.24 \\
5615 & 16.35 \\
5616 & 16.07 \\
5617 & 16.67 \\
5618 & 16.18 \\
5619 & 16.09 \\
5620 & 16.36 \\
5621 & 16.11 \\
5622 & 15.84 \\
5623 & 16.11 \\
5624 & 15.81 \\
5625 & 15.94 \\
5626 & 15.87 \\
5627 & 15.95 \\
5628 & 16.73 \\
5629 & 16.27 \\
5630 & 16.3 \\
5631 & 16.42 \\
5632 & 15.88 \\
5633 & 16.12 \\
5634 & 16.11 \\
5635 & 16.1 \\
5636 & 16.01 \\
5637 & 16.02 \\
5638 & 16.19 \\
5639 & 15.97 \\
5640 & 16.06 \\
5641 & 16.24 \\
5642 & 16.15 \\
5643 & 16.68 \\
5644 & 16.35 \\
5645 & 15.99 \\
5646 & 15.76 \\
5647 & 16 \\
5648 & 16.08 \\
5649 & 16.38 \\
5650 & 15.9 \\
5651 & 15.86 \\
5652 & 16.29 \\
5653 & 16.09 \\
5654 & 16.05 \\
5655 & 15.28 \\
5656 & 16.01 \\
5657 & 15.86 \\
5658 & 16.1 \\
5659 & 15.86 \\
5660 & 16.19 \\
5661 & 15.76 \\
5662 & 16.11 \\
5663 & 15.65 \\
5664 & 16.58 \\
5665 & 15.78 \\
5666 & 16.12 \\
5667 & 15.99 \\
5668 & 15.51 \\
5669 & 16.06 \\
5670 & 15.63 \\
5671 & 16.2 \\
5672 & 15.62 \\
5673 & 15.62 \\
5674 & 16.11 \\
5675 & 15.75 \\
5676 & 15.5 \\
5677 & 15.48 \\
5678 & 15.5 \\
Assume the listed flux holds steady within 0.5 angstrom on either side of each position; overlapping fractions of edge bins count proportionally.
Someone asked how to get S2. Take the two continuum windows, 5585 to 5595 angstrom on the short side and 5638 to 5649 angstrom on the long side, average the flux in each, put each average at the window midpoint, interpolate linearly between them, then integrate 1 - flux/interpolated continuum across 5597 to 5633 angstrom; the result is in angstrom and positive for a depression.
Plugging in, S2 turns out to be 0.3 angstrom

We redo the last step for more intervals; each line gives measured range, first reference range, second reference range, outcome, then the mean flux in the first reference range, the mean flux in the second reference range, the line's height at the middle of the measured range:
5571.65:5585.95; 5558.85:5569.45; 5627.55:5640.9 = 0.1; 16.4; 16.2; 16.3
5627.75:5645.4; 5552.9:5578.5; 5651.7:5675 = -0.2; 16.2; 15.9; 16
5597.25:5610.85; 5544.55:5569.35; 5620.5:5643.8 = 0.2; 16.3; 16.1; 16.2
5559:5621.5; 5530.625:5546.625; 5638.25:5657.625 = 0.3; 16.5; 16.1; 16.3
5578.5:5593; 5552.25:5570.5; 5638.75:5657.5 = -0.1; 16.3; 16.1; 16.2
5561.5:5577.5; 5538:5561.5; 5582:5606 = 0.0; 16.4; 16.2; 16.3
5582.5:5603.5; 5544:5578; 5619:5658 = 0.0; 16.3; 16.1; 16.2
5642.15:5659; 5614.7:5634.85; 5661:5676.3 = 0.0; 16.2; 15.9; 16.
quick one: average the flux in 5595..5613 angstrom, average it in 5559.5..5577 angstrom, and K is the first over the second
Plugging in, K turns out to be 0.98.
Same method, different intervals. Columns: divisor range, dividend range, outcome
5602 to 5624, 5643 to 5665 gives 1.00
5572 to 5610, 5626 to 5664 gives 1.00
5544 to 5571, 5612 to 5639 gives 0.99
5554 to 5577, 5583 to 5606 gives 0.99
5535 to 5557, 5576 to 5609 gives 0.98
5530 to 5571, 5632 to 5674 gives 0.98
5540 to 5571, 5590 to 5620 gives 0.98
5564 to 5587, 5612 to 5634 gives 0.99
